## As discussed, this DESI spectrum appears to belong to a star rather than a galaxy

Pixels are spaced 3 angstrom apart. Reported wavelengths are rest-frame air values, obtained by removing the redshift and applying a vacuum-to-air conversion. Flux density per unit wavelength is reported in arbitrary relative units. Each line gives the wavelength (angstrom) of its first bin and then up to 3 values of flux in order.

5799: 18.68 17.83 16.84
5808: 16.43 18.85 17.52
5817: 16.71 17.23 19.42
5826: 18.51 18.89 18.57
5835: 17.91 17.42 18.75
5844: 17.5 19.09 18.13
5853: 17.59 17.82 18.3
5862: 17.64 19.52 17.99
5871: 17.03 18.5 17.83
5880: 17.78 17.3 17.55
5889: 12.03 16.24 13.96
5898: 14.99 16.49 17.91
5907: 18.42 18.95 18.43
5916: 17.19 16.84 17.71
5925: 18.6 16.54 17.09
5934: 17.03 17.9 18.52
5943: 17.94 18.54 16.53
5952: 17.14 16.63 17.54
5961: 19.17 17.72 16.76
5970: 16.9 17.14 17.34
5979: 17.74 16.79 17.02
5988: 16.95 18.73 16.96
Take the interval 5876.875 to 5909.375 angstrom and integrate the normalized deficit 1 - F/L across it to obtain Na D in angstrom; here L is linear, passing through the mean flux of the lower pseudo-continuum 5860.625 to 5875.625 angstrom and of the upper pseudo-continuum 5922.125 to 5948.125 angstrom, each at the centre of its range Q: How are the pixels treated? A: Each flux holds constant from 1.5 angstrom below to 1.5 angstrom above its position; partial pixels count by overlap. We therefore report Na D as 2.84 angstrom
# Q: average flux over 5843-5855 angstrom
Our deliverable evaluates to 18.1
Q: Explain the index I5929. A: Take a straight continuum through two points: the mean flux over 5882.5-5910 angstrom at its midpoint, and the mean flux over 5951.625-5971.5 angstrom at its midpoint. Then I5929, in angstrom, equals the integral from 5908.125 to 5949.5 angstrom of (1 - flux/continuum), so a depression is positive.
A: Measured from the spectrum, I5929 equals -2.3 angstrom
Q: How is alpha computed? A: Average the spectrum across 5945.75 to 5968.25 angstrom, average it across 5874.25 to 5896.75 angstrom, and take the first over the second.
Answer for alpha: 1.08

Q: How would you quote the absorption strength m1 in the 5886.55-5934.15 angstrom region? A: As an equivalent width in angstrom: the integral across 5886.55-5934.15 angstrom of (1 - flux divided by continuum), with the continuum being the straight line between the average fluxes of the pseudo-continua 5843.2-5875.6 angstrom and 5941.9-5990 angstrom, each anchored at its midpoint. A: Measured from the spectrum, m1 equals 2.6 angstrom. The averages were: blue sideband 18.1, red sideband 17.4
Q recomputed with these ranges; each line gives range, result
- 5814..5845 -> 18.1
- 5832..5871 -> 18.1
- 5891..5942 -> 17.2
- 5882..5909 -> 16.1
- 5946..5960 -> 17.2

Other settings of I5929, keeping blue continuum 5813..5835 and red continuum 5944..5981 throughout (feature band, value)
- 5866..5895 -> 1.7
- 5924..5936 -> 0.2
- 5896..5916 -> 0.3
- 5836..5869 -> -0.3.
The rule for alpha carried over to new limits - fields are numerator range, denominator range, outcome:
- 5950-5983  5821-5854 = 0.95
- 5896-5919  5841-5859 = 0.96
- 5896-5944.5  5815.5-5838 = 0.97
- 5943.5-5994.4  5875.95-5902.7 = 1.09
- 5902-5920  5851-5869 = 0.99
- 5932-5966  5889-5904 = 1.15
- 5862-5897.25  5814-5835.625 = 0.93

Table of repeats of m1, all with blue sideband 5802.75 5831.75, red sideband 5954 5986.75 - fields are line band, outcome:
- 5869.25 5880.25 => -0.08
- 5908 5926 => -0.43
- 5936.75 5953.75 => -0.29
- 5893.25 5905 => 1.22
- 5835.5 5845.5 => -0.06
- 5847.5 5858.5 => -0.16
